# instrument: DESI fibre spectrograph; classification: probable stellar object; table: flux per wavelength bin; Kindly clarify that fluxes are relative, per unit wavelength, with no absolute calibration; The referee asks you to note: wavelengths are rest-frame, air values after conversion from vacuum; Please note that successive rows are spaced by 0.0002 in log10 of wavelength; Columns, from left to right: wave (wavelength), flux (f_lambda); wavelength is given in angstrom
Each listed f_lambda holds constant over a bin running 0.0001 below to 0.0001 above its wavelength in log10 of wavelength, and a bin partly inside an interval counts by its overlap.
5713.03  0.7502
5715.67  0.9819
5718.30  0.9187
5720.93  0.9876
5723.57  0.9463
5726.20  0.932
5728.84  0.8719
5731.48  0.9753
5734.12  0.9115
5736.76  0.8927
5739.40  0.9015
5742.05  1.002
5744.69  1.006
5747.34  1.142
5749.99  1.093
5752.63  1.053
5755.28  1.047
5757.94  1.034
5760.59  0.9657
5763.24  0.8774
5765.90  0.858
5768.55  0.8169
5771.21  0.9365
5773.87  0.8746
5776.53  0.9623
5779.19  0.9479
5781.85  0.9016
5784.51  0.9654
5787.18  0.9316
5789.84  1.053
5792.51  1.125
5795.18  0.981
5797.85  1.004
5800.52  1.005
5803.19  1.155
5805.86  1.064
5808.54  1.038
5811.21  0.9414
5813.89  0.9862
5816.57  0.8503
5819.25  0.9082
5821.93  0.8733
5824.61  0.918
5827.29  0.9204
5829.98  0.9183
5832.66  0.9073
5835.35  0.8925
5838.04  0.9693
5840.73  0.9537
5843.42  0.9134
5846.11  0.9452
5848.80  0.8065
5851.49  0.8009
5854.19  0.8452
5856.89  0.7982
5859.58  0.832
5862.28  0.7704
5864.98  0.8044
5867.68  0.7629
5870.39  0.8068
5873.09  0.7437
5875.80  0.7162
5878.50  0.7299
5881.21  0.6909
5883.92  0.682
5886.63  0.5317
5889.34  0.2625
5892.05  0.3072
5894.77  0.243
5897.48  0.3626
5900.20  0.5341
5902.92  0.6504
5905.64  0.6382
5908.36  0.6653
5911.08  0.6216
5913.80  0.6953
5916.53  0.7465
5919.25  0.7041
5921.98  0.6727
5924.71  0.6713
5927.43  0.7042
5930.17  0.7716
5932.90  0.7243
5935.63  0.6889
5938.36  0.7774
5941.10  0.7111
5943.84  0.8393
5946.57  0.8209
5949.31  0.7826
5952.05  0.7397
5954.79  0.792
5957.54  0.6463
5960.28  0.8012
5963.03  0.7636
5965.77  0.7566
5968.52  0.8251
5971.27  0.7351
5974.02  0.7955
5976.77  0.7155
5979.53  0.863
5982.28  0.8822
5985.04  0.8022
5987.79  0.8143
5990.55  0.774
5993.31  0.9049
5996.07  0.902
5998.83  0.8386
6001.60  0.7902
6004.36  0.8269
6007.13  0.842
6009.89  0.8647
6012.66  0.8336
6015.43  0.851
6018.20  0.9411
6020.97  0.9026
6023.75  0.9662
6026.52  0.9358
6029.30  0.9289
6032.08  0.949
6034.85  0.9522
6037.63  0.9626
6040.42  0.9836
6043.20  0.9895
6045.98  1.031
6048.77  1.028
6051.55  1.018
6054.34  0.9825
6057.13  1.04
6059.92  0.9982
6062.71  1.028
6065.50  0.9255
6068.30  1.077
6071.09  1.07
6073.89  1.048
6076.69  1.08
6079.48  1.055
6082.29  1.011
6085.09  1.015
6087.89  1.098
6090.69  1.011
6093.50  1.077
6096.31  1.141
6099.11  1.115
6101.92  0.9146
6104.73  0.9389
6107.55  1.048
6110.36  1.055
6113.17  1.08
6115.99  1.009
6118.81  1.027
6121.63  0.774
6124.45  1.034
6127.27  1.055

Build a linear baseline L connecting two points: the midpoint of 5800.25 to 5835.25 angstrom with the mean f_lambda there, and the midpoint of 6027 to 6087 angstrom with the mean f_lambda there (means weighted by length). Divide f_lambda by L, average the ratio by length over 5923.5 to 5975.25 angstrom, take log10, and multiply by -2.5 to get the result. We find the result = 0.29 mag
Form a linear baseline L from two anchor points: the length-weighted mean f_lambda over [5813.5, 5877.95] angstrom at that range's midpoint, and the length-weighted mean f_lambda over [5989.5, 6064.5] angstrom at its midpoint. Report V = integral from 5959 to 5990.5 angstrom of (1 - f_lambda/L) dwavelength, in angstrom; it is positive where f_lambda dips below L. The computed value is 3.9 angstrom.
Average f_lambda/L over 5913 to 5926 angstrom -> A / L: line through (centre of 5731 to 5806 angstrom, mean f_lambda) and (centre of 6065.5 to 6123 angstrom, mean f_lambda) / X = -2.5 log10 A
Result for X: 0.39 mag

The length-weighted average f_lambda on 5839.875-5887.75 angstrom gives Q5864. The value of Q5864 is 0.785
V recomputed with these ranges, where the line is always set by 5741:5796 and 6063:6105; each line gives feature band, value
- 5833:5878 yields 7.3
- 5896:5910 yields 6.1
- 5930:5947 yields 4.3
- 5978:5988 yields 1.8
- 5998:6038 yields 5.3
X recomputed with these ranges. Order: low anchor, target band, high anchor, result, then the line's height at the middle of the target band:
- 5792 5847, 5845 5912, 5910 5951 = 0.27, 0.839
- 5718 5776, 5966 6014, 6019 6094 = 0.21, 0.995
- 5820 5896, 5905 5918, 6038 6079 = 0.23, 0.832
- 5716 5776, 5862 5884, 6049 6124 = 0.30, 0.982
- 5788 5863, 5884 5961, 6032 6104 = 0.44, 0.971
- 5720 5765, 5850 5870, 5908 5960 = 0.03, 0.824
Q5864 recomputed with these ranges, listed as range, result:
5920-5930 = 0.694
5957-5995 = 0.796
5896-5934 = 0.653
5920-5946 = 0.731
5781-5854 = 0.951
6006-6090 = 0.981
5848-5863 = 0.811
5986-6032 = 0.872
